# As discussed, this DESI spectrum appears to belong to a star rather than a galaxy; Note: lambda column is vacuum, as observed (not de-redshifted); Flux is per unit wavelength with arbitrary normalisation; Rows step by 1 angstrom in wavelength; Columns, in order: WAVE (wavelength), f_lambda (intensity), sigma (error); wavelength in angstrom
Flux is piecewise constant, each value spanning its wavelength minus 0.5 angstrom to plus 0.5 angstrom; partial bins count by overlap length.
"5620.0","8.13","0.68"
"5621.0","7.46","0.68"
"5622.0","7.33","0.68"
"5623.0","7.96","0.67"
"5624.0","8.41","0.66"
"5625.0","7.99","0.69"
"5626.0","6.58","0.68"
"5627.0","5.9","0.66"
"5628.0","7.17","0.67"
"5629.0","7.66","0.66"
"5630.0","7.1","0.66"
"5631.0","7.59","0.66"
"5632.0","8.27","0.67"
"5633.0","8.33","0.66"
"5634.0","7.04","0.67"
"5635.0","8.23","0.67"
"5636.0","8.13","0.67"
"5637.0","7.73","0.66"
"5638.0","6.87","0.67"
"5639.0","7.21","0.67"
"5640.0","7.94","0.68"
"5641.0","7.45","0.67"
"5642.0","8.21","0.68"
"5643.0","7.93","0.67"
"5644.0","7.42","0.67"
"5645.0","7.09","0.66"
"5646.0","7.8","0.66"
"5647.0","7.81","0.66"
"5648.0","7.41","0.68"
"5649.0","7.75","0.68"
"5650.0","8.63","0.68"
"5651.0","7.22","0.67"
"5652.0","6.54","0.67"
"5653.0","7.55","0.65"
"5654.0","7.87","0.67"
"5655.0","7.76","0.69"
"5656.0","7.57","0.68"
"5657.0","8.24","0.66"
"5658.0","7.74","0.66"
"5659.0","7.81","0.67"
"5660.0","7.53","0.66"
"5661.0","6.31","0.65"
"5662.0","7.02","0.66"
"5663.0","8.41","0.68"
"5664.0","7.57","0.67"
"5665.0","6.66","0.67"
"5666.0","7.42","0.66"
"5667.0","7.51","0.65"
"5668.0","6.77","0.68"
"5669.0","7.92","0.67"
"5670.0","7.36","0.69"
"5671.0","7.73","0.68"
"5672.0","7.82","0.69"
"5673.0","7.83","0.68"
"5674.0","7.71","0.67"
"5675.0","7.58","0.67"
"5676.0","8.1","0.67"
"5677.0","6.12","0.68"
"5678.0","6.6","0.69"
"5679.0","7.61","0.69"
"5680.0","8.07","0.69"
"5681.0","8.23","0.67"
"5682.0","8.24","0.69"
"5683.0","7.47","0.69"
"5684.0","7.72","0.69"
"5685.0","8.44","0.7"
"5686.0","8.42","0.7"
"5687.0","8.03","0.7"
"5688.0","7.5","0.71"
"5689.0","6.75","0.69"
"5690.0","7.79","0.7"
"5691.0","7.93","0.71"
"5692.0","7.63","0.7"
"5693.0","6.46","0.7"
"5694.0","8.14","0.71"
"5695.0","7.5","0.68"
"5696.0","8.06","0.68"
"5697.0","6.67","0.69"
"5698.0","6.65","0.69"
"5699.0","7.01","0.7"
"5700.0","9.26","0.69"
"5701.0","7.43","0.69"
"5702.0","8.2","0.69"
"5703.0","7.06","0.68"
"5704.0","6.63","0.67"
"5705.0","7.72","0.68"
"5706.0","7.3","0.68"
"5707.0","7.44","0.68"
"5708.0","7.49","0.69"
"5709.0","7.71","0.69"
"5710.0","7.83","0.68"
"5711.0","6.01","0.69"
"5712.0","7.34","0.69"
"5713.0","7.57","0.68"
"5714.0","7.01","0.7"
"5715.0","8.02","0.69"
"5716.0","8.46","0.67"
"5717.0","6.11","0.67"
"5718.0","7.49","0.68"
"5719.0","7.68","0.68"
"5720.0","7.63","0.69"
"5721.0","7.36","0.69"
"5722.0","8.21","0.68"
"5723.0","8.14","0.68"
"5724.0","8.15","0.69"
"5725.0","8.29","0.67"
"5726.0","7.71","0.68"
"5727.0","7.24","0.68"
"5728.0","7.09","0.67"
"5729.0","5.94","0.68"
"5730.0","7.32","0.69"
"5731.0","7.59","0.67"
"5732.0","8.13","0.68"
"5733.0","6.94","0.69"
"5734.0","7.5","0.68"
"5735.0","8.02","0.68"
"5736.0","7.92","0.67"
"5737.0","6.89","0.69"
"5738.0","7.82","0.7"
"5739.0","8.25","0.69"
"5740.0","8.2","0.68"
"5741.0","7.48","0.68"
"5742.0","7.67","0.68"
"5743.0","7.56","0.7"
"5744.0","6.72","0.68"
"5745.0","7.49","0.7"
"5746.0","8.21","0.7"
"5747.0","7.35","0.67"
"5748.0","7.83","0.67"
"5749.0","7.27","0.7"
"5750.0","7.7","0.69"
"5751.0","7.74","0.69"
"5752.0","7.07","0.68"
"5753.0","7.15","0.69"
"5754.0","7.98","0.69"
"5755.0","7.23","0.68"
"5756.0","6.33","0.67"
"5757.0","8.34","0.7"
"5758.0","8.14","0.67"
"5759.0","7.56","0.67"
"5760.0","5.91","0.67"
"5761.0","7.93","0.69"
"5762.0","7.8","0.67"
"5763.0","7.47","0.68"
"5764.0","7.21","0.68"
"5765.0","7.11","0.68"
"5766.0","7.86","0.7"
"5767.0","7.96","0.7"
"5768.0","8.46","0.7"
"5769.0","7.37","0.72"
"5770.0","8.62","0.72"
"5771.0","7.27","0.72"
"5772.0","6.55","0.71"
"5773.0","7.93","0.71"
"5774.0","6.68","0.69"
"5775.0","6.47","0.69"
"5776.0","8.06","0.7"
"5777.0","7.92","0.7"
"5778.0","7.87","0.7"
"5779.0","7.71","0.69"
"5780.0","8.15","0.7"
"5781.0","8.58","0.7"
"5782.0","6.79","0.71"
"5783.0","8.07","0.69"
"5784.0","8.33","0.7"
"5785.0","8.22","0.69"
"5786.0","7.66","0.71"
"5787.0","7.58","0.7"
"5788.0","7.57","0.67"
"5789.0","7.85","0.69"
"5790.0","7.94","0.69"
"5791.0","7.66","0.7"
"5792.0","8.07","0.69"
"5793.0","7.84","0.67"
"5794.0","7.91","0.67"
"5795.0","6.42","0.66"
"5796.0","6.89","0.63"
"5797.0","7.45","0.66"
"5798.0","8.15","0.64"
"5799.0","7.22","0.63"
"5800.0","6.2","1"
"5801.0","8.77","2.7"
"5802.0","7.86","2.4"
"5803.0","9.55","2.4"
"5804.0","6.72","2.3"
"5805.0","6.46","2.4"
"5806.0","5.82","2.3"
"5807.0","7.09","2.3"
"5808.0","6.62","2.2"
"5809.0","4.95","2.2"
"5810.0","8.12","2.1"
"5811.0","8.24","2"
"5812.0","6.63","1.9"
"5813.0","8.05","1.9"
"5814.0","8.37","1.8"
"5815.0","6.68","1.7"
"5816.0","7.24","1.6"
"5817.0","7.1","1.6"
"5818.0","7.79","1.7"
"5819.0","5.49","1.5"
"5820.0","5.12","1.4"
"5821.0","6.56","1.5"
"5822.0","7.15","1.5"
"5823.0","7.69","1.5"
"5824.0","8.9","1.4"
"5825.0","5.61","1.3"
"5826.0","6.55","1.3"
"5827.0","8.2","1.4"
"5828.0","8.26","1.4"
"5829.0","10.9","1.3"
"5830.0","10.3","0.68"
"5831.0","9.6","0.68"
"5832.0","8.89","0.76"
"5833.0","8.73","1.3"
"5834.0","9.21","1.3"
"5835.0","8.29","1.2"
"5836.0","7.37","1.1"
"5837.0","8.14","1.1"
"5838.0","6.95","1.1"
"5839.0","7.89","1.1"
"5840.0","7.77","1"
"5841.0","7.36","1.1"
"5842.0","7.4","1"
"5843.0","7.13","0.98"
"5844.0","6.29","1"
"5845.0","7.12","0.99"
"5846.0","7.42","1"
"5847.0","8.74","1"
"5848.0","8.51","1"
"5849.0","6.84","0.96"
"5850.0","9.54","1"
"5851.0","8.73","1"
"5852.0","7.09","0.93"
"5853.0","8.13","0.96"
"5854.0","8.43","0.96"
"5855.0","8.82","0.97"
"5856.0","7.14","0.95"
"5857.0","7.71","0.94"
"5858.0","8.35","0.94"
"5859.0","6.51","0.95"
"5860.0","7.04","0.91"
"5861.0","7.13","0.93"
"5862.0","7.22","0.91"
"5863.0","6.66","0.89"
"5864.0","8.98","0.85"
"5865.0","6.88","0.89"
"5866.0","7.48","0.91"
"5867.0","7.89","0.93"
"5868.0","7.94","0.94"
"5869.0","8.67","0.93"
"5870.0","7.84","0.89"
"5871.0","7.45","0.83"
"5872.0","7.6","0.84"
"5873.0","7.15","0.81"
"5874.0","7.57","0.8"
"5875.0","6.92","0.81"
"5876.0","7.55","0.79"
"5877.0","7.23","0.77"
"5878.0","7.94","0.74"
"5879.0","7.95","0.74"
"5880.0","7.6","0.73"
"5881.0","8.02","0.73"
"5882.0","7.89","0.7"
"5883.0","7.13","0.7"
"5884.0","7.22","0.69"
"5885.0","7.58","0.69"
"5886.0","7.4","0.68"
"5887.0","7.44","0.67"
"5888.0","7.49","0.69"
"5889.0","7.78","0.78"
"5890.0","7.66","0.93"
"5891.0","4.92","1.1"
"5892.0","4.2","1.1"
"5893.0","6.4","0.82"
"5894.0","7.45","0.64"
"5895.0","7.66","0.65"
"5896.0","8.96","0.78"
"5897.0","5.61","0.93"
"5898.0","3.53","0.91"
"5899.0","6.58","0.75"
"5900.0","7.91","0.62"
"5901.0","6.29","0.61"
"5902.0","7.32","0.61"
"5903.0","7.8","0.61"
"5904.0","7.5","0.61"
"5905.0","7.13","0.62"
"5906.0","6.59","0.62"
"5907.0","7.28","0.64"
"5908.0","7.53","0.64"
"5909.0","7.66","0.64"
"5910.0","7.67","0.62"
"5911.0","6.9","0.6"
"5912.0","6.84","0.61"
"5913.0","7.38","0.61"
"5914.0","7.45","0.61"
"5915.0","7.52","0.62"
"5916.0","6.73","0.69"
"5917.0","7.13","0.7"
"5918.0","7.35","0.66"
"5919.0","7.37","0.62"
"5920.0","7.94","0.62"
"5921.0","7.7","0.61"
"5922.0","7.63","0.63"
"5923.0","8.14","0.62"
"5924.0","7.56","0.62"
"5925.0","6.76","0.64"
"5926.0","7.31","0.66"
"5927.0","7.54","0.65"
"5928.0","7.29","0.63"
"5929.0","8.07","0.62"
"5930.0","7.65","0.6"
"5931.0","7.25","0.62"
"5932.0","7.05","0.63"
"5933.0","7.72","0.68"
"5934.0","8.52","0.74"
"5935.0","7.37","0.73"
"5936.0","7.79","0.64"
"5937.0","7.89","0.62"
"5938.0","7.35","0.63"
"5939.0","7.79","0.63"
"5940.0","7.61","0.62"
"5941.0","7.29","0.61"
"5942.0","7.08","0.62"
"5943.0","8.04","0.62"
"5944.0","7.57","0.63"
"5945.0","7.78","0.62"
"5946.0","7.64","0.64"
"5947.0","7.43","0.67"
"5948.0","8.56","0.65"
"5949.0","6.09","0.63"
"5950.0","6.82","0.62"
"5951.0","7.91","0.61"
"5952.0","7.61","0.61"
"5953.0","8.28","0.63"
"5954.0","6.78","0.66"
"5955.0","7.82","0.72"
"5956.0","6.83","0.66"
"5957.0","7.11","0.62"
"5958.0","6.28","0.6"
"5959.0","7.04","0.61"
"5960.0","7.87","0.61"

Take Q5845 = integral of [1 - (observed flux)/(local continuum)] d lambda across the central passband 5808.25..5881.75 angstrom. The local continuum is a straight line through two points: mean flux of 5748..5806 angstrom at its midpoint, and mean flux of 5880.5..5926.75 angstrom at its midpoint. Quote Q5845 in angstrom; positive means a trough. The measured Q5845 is -3.3 angstrom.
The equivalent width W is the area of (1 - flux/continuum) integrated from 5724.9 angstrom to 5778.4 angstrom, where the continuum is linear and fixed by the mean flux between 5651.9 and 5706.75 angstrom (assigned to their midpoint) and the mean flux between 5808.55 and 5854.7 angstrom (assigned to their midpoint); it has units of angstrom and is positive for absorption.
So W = 0.87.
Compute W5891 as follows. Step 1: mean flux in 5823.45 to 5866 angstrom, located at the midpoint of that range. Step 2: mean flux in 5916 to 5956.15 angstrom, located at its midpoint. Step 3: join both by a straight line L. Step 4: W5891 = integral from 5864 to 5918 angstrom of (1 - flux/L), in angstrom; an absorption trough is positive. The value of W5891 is 3.3 angstrom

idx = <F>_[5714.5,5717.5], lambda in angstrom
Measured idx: 7.53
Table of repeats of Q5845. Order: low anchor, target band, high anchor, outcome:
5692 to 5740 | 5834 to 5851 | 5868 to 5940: -0.8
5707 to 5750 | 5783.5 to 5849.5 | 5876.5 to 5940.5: -1.6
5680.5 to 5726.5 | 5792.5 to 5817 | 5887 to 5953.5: 0.5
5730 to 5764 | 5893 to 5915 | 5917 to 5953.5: 1.4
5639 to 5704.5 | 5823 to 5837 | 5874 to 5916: -2.3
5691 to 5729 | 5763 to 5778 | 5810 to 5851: 0.2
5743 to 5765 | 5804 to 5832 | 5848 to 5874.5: 0.8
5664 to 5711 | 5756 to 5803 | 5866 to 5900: -1.6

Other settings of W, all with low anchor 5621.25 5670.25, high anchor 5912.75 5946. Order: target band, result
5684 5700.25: -0.2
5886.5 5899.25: 1.6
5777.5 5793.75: -0.7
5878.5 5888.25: 0.0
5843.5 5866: -0.4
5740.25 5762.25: 0.2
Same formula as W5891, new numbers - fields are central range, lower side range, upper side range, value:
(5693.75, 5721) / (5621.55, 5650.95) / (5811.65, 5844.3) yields 0.7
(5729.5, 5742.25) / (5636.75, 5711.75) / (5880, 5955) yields -0.3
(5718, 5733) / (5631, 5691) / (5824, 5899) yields 0.1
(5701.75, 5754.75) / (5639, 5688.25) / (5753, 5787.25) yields 0.7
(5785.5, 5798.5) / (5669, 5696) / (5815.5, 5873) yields 0.2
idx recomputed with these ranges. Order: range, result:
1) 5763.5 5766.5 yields 7.39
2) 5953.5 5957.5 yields 7.13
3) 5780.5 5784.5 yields 7.94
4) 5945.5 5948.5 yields 7.88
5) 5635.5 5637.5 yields 7.93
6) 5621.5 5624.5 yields 7.9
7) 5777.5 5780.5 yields 7.91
